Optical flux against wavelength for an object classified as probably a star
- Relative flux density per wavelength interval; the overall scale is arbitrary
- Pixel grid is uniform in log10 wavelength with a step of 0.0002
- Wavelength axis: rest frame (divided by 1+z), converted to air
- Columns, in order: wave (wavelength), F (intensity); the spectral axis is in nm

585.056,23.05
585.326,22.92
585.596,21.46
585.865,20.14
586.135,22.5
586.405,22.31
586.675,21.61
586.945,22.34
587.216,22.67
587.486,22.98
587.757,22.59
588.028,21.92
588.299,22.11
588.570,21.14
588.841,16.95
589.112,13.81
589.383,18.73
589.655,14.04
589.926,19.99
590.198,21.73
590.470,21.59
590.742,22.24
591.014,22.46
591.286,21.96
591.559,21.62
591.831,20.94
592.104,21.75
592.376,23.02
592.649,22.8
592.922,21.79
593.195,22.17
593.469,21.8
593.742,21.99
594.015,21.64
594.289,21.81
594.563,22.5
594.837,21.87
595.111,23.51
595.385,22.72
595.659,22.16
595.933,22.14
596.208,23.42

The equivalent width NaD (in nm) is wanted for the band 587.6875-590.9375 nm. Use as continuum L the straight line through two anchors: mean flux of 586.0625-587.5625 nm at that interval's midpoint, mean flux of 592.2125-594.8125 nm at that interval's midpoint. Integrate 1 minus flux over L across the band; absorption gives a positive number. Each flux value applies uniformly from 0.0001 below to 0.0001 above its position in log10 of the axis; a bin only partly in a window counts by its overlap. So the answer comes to 0.374 nm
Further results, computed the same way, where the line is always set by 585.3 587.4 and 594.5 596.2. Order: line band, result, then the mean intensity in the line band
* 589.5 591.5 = 0.148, 20.6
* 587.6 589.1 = 0.117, 20.4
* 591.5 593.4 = 0.029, 22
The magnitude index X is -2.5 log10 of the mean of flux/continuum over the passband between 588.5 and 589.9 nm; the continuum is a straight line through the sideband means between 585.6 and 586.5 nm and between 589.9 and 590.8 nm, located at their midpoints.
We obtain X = 0.256 mag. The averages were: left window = 21.6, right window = 21.5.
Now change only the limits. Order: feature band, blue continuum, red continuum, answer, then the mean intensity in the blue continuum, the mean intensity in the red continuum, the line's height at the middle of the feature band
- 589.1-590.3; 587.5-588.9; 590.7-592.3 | 0.200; 21.3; 21.9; 21.6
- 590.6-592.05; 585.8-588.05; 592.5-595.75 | 0.019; 22.2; 22.2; 22.2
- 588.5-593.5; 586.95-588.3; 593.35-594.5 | 0.082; 22.5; 21.9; 22.1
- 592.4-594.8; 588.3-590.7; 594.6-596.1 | -0.035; 18.9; 22.5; 21.4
